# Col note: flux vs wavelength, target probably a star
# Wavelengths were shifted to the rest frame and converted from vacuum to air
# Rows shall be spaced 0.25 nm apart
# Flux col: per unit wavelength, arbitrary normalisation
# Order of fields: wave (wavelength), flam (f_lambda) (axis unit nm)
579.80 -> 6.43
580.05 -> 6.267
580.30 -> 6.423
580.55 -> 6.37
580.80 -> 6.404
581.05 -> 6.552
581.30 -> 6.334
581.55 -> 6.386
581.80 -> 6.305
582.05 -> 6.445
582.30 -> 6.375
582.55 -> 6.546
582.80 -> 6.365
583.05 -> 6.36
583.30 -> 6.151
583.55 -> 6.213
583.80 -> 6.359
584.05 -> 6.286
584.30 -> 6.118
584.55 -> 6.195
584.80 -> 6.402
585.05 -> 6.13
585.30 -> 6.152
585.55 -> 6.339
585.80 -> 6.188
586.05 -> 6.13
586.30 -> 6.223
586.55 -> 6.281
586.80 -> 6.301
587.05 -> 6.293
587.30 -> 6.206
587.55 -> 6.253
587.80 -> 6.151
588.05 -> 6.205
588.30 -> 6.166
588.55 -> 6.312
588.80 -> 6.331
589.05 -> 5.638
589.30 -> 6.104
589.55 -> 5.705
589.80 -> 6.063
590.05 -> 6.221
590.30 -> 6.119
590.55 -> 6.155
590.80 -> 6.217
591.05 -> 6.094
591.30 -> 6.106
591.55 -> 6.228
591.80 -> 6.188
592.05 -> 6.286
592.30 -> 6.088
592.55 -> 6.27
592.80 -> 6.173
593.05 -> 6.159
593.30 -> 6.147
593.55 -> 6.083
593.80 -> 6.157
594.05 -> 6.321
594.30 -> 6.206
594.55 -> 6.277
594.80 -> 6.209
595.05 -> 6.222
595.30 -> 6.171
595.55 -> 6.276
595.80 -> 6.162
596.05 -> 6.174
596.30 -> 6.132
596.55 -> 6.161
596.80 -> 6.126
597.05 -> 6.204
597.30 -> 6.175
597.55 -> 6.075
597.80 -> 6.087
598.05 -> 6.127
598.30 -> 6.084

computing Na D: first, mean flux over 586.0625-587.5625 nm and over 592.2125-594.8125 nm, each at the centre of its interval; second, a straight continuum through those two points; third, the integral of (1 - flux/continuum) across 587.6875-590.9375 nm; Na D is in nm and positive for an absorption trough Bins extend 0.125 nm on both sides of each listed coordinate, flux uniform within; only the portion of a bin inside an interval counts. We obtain 0.063 nm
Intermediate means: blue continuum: 6.25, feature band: 6.11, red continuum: 6.19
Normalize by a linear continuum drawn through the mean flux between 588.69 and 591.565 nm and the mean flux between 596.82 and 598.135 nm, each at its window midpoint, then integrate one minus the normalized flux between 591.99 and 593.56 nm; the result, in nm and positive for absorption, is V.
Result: -0.02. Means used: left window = 6.07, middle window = 6.17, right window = 6.13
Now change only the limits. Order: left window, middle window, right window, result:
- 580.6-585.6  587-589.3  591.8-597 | 0.04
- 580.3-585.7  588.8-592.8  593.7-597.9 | 0.08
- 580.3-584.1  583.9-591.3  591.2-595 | 0.13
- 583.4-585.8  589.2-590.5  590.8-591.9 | 0.03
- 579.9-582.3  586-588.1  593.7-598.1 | 0.02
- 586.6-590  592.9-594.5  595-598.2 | -0.01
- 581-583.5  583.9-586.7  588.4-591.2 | 0.01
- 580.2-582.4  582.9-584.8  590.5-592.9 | 0.03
